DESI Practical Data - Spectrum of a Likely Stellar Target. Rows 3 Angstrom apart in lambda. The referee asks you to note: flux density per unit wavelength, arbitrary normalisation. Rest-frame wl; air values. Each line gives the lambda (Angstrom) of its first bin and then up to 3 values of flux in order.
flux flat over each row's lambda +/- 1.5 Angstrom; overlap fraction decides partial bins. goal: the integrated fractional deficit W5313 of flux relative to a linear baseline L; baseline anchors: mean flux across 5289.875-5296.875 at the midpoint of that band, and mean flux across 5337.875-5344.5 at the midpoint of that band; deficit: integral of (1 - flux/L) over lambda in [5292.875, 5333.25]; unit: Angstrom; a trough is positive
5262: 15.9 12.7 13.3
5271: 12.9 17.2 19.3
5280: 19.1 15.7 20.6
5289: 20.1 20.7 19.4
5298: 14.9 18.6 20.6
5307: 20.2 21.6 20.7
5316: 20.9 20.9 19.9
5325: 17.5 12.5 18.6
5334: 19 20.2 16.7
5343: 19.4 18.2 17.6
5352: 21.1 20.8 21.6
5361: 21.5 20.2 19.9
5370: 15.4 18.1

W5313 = 0.4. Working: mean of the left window 19.8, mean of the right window 18.3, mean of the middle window 19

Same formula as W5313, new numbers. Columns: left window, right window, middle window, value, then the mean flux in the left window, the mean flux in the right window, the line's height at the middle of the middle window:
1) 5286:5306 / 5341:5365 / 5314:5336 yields 1.2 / 19.2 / 20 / 19.6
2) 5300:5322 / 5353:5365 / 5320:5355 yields 4.1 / 20.5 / 21.1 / 20.8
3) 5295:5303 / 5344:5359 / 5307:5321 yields -2.1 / 17.5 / 19.8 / 18.1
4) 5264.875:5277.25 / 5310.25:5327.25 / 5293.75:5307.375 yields -0.5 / 14.9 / 19.8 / 17.9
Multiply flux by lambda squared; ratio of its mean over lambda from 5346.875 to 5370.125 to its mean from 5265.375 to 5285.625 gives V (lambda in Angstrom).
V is 1.26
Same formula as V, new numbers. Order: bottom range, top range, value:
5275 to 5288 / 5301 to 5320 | 1.12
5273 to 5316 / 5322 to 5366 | 1.00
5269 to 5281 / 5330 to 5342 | 1.13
